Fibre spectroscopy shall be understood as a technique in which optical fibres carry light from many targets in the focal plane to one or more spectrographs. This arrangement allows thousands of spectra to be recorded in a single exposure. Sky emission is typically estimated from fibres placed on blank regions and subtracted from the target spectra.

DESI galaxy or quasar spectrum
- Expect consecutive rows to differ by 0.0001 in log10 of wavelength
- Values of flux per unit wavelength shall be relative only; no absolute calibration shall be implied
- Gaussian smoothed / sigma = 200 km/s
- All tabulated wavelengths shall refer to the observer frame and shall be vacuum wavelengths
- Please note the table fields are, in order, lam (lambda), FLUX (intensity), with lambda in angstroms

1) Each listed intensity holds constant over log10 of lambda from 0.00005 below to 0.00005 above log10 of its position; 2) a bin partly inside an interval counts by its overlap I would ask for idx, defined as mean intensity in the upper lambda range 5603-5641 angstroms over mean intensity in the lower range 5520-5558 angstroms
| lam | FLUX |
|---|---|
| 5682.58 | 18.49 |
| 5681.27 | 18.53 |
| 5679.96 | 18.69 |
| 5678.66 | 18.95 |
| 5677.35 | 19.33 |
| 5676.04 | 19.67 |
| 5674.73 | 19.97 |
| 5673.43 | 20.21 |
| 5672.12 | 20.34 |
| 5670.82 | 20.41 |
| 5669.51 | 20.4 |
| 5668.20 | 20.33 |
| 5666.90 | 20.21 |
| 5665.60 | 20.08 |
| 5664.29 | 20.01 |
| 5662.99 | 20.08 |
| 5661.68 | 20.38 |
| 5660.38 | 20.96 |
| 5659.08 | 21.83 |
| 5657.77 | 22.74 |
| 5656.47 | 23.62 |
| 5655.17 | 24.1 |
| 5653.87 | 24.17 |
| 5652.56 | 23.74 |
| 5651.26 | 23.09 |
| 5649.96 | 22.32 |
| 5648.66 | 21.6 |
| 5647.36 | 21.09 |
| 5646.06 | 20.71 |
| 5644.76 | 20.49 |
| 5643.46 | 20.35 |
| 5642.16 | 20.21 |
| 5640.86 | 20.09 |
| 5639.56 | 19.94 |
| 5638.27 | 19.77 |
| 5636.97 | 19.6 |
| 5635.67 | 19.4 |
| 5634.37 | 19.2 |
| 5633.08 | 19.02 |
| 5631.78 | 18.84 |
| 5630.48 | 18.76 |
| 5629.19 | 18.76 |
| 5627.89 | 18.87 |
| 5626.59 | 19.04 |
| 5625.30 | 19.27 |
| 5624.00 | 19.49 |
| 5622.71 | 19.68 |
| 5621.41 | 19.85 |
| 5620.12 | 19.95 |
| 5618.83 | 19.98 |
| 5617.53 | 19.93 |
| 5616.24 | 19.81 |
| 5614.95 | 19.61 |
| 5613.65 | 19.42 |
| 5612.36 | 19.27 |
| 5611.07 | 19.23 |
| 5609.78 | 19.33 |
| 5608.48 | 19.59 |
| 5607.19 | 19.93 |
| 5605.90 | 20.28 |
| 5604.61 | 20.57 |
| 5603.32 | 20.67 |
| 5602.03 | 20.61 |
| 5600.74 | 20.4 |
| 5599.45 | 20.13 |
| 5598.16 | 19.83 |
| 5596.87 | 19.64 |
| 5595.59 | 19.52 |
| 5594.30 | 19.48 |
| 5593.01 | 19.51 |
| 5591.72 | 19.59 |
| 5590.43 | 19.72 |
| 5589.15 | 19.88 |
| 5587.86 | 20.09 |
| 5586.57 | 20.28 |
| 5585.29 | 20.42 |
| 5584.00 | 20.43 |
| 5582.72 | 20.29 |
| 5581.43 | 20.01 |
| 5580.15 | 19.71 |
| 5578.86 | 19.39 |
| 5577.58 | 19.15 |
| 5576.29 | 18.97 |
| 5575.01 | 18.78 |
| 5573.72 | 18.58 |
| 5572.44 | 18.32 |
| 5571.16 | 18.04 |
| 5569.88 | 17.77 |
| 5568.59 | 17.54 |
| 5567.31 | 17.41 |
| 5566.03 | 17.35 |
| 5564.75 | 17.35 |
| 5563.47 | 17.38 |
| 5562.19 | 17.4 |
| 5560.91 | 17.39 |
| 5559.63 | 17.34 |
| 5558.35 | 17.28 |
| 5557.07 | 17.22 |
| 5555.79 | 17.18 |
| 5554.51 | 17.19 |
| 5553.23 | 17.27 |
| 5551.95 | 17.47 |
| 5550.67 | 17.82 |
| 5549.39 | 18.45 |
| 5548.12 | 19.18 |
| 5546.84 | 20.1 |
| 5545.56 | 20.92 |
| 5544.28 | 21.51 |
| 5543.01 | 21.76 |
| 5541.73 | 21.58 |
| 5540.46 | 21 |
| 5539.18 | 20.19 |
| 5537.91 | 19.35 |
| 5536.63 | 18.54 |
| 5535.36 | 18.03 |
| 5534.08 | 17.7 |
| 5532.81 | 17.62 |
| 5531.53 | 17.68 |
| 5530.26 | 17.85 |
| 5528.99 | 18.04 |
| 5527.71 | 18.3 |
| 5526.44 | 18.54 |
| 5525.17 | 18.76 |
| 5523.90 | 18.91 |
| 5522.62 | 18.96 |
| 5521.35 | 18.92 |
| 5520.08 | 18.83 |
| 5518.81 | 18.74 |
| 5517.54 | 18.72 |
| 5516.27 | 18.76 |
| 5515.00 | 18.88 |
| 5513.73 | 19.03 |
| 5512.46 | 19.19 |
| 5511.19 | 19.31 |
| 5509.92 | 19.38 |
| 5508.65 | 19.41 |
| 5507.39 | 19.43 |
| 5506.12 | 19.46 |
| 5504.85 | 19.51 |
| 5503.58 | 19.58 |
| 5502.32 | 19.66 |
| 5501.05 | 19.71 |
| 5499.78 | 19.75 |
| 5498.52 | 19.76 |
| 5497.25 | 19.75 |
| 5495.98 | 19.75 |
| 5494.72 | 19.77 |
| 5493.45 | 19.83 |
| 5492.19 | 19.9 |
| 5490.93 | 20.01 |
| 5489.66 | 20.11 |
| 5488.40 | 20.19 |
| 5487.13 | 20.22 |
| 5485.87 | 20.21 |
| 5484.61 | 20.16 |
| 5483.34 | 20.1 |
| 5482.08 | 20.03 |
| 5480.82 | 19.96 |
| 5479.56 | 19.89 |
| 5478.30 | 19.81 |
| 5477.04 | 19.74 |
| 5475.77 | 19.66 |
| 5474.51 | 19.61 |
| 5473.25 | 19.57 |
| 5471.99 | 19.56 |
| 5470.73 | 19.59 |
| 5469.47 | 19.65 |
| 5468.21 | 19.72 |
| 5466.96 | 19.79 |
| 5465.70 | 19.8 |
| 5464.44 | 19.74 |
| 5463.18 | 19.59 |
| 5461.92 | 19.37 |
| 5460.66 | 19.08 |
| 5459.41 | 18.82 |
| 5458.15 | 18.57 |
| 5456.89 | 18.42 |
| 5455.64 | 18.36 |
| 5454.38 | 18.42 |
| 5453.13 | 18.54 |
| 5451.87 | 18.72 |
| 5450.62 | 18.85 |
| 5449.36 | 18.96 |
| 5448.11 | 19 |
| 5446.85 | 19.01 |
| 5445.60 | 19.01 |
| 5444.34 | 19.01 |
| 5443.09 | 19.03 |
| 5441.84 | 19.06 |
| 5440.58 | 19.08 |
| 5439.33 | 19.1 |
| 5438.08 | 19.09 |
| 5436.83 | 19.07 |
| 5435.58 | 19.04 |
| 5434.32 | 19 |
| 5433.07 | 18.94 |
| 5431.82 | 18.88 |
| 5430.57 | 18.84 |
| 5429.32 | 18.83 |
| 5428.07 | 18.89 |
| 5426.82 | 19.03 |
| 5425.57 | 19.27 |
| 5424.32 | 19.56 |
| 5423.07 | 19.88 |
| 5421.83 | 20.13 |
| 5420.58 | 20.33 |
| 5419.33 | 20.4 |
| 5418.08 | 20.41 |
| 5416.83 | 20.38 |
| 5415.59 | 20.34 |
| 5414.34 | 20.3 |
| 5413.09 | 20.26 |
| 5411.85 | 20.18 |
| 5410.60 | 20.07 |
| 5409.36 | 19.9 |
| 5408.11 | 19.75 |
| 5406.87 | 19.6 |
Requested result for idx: 1.04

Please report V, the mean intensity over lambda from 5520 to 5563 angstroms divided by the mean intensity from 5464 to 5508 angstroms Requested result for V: 0.9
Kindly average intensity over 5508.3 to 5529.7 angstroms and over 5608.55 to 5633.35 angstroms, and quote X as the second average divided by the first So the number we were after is 1.03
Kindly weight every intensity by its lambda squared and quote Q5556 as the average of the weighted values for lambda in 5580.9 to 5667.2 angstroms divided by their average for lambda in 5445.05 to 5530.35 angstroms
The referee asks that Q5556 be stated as 1.10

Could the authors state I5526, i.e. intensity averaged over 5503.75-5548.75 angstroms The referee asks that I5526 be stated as 19.2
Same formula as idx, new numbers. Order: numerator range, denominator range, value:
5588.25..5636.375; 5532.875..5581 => 1.06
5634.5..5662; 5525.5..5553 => 1.12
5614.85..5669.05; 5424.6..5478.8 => 1.07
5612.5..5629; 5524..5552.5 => 1.02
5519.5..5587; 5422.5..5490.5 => 0.97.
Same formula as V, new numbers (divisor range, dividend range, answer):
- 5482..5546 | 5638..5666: 1.10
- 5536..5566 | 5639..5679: 1.12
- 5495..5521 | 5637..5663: 1.11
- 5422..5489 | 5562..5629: 1.00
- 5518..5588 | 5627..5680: 1.10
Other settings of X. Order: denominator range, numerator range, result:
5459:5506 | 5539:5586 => 0.95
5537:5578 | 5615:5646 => 1.06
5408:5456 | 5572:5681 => 1.04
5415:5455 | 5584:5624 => 1.03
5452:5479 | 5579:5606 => 1.04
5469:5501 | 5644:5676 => 1.07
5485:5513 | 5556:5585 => 0.93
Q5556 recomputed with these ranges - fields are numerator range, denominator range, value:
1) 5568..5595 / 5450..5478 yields 1.05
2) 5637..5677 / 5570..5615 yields 1.10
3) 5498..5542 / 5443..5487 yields 1.00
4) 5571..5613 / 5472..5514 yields 1.03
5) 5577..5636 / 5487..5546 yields 1.05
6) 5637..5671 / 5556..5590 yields 1.17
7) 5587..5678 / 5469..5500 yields 1.08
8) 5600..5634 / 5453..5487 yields 1.06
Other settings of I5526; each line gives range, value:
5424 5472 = 19.1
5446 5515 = 19.5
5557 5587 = 18.5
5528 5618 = 19.1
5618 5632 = 19.3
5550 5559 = 17.3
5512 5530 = 18.7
